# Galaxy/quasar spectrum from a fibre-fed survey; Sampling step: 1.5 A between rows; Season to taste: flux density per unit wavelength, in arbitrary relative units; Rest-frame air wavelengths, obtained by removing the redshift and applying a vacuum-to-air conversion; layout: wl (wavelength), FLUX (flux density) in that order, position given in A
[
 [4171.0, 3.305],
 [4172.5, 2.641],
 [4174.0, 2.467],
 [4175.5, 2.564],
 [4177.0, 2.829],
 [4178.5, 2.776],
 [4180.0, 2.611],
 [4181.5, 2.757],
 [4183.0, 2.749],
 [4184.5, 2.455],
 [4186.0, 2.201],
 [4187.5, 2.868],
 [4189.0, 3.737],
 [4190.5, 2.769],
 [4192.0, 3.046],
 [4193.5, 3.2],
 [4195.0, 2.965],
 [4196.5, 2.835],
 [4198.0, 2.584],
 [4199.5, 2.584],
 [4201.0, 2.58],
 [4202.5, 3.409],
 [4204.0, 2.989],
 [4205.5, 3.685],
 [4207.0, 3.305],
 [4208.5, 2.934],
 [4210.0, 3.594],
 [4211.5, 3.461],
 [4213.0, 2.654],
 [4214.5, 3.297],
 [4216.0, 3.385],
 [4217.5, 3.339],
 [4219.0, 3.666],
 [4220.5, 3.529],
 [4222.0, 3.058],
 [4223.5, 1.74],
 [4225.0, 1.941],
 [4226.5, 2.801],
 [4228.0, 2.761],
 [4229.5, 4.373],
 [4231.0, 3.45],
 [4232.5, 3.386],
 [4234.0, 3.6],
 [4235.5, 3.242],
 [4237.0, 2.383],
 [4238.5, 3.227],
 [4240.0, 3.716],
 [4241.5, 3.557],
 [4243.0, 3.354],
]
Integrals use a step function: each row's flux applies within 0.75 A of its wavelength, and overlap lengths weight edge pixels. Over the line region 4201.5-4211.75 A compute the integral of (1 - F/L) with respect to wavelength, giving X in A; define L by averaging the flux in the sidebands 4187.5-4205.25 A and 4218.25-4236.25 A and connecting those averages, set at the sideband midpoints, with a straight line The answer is -0.9 A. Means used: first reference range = 2.99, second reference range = 3.13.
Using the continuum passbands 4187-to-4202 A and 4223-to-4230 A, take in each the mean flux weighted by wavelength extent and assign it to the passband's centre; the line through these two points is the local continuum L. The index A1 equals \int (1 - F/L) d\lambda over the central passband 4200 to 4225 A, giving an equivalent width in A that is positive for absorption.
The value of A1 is -2.88 A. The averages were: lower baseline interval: 2.93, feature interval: 3.12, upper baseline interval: 2.7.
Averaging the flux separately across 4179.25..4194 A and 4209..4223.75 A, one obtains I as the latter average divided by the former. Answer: 1.14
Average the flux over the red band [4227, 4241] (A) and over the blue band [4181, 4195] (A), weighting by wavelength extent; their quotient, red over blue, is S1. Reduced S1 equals 1.16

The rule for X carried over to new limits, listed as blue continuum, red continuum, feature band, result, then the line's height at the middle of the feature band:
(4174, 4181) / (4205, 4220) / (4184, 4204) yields 0.72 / 2.98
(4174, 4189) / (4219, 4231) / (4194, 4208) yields -0.88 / 2.82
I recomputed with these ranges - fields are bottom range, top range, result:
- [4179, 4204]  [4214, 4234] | 1.11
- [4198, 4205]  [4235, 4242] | 1.11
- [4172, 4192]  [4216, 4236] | 1.15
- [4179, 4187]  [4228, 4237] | 1.34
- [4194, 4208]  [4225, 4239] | 1.06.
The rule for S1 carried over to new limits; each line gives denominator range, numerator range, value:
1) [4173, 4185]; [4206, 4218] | 1.23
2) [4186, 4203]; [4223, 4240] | 1.04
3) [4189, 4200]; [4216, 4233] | 1.06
